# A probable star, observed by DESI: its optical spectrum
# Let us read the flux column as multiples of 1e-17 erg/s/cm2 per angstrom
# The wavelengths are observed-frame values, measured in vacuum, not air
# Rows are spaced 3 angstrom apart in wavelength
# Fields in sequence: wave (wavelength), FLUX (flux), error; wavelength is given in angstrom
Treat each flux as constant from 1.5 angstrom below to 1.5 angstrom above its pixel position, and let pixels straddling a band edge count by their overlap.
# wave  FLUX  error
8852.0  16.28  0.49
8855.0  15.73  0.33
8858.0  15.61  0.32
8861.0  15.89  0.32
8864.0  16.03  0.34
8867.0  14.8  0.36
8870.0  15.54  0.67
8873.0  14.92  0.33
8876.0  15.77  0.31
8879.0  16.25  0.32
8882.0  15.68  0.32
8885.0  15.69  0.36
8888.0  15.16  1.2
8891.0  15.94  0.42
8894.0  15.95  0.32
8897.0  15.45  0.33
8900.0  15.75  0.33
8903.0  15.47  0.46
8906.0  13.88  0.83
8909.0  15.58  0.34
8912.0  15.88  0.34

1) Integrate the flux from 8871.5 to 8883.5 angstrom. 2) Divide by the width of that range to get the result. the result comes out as 15.7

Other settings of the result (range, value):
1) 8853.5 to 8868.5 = 15.6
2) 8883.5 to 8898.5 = 15.6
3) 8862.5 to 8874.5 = 15.3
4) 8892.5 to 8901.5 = 15.7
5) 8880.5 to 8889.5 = 15.5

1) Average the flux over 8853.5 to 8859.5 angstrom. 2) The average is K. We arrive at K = 15.7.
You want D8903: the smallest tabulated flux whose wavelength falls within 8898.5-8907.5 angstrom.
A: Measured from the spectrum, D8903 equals 13.88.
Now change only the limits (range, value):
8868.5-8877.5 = 14.92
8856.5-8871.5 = 14.8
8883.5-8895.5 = 15.16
